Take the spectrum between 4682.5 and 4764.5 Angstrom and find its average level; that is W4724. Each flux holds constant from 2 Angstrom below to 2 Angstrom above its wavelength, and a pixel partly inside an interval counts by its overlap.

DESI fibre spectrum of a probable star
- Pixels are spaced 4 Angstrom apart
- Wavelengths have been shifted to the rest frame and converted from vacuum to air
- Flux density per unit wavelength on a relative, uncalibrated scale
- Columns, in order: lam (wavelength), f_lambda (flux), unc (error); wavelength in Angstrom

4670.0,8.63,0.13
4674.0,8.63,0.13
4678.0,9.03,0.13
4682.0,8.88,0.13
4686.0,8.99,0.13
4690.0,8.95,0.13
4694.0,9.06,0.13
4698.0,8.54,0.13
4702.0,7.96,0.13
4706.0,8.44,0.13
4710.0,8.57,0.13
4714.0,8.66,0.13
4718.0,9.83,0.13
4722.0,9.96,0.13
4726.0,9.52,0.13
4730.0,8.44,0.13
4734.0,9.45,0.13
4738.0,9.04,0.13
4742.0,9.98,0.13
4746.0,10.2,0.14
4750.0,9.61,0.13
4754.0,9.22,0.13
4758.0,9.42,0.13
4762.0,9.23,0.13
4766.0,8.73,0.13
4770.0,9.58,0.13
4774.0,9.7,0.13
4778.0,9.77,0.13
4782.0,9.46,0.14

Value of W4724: 9.15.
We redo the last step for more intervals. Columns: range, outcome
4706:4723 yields 9.12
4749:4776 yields 9.35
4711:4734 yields 9.27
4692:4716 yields 8.54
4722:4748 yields 9.48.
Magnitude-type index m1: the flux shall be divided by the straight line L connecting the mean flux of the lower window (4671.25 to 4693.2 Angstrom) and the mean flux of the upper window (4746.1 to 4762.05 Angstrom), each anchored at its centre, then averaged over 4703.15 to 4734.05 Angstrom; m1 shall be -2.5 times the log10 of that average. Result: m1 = 0.02 mag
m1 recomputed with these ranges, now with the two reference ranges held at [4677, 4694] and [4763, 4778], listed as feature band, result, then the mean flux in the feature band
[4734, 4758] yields -0.036 mag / 9.58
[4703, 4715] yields 0.073 mag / 8.5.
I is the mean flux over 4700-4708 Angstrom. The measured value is 8.2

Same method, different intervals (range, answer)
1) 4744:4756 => 9.68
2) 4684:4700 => 8.88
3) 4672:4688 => 8.88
